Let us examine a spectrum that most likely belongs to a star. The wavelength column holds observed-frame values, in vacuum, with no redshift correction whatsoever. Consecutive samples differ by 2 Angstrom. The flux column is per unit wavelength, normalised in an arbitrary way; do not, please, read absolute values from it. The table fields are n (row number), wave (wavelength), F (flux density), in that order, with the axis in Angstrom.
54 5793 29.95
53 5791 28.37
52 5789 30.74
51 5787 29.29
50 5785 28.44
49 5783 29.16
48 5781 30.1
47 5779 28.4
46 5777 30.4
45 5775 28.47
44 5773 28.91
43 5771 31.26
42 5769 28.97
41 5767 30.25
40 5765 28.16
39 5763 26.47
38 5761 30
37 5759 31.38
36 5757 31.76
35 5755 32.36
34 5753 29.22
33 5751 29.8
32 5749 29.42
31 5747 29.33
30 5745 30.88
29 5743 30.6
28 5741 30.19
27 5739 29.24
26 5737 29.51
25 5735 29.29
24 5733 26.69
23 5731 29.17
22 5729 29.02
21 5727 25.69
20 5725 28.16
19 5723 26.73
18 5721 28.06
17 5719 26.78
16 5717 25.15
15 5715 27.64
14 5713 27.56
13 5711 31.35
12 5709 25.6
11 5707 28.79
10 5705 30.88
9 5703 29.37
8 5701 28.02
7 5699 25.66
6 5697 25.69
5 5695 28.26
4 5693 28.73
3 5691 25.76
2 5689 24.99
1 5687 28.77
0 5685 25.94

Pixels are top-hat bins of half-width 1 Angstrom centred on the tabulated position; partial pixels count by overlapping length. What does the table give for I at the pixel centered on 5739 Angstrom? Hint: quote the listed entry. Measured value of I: 29.24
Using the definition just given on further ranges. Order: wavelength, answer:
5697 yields 25.69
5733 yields 26.69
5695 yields 28.26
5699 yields 25.66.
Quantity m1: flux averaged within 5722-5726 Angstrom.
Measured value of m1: 27.4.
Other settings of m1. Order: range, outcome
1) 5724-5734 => 27.7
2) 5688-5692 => 25.4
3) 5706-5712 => 28.6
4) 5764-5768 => 29.2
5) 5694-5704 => 27.4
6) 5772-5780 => 29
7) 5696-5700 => 25.7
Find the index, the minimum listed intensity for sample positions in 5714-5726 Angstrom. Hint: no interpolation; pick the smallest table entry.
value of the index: 25.15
